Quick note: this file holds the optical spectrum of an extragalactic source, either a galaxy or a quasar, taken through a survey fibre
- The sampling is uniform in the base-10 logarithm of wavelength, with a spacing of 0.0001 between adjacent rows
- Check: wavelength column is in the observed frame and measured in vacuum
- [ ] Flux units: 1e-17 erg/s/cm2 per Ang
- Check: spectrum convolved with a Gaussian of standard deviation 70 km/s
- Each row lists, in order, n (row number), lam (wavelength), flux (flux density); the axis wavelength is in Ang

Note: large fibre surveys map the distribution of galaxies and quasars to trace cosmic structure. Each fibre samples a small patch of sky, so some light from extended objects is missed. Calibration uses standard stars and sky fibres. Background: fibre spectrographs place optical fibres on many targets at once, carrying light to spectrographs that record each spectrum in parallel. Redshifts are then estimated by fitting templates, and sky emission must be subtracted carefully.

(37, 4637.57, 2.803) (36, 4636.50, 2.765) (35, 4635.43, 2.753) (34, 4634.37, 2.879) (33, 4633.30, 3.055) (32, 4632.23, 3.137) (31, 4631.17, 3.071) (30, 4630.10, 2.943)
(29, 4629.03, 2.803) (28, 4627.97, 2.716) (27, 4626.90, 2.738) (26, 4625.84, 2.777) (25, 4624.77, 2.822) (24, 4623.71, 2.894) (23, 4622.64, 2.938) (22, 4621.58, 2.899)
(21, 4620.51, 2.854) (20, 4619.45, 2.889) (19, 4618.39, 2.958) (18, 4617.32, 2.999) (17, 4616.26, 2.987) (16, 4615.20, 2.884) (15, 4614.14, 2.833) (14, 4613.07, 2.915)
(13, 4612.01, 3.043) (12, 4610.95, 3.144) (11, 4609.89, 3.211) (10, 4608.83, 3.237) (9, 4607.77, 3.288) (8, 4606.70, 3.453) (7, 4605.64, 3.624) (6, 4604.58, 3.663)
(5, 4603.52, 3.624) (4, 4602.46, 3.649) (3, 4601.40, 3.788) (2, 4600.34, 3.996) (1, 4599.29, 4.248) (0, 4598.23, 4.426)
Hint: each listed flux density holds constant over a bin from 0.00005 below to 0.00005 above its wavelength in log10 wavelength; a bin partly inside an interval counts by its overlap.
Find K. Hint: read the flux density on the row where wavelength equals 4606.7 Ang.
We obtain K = 3.453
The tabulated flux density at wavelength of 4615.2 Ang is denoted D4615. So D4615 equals 2.884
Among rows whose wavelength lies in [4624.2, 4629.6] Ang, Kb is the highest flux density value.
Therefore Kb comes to 2.822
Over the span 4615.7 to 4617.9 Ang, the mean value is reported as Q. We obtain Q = 2.99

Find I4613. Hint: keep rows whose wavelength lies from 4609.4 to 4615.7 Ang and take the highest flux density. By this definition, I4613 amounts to 3.211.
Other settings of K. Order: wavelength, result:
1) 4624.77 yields 2.822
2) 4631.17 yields 3.071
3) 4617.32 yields 2.999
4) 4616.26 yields 2.987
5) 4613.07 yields 2.915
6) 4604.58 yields 3.663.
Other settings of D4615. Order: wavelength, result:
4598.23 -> 4.426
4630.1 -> 2.943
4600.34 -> 3.996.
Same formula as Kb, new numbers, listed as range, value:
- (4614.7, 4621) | 2.999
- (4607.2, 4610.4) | 3.288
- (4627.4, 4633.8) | 3.137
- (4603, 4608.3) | 3.663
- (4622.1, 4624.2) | 2.938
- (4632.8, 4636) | 3.055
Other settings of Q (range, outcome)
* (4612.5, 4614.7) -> 2.87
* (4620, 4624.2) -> 2.89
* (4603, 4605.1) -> 3.64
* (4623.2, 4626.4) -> 2.83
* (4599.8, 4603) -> 3.82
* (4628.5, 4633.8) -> 3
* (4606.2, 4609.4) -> 3.32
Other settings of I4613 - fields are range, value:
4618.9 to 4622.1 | 2.899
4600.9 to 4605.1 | 3.788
